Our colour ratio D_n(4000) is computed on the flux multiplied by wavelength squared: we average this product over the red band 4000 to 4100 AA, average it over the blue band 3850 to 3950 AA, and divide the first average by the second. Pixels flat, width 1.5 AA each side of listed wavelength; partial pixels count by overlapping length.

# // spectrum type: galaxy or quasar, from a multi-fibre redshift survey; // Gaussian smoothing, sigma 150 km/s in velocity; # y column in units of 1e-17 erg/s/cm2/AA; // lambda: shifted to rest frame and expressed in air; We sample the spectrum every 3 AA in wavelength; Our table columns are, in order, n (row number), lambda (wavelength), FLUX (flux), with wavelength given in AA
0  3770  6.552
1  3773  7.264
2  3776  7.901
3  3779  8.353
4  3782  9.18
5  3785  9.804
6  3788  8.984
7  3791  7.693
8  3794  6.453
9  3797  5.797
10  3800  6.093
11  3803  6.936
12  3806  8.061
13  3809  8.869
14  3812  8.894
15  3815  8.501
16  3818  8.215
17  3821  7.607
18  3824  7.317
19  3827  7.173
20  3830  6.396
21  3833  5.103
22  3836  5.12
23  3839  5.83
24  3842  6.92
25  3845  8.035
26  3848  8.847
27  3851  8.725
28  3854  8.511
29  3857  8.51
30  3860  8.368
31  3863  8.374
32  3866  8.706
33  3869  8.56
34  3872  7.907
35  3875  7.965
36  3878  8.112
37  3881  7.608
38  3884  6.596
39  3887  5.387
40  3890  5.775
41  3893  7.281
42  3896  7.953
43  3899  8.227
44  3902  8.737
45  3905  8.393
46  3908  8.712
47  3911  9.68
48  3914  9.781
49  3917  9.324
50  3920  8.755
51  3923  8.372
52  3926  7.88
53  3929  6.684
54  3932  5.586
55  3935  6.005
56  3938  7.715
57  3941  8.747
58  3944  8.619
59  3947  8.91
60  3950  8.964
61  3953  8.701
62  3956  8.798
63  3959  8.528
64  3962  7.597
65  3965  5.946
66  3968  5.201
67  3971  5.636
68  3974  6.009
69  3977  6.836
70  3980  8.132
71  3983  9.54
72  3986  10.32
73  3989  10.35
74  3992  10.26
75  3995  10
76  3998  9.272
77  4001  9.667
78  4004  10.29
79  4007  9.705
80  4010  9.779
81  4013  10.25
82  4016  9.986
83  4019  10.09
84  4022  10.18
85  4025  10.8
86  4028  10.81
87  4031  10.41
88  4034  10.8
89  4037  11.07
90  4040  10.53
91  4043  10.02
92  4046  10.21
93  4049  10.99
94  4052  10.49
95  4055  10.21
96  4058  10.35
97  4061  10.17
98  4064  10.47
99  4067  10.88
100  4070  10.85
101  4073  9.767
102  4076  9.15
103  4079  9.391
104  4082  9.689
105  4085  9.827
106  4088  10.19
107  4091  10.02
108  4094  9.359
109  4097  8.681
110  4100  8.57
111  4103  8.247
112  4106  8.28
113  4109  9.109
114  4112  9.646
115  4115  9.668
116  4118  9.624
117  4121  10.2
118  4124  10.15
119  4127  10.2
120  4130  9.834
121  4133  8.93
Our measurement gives 1.36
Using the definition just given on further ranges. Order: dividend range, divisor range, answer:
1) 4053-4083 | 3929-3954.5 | 1.37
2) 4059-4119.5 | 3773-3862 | 1.44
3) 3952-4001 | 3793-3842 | 1.27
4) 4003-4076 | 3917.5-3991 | 1.37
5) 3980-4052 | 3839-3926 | 1.35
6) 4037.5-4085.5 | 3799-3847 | 1.60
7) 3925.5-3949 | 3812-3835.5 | 1.11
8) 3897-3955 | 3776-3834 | 1.15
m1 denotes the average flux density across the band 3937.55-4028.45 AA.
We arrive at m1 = 8.88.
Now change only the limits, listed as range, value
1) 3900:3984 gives 7.91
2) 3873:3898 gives 7.12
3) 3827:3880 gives 7.63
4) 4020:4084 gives 10.3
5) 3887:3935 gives 7.93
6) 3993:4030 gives 10.1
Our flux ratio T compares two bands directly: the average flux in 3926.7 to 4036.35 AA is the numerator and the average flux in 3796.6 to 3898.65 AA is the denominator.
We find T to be 1.2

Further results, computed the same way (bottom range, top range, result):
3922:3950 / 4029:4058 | 1.37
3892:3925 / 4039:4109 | 1.13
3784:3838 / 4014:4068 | 1.42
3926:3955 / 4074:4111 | 1.18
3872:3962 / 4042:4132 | 1.23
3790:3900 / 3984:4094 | 1.36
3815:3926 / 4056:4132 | 1.24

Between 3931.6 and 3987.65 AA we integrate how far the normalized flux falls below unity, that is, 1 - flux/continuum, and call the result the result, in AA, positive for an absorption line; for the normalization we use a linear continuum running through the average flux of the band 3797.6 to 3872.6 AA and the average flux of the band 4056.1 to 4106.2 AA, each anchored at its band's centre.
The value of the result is 6.1 AA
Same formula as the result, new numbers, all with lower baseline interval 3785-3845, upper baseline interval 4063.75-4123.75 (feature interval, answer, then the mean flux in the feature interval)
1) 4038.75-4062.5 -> -2.98 AA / 10.4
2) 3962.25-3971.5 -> 2.88 AA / 5.86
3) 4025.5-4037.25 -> -2.19 AA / 10.7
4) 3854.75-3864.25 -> -1.01 AA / 8.43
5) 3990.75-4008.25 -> -2.14 AA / 9.86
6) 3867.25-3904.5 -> 1.40 AA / 7.54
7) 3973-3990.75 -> 0.04 AA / 8.63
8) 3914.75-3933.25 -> 0.61 AA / 7.88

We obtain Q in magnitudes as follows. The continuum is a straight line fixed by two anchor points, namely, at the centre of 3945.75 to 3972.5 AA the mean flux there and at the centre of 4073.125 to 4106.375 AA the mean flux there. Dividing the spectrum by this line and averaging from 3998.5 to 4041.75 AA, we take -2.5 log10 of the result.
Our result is -0.224 mag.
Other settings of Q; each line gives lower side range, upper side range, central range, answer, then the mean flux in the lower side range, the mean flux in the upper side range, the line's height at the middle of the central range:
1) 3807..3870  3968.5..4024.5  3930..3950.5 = 0.13 mag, 7.74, 9.19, 8.68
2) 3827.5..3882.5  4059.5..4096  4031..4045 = -0.11 mag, 7.64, 9.96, 9.55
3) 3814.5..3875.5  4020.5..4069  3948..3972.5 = 0.24 mag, 7.63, 10.5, 9.3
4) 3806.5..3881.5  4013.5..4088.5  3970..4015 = 0.06 mag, 7.77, 10.3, 9.58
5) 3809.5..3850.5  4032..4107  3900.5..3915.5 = -0.11 mag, 7.3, 9.94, 8.16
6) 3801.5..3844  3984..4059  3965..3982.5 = 0.42 mag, 7.22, 10.3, 9.54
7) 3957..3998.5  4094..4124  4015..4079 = -0.20 mag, 8.1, 9.18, 8.67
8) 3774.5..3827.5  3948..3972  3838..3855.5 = -0.01 mag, 7.89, 7.49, 7.78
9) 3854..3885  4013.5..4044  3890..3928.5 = 0.03 mag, 8.12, 10.5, 8.7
